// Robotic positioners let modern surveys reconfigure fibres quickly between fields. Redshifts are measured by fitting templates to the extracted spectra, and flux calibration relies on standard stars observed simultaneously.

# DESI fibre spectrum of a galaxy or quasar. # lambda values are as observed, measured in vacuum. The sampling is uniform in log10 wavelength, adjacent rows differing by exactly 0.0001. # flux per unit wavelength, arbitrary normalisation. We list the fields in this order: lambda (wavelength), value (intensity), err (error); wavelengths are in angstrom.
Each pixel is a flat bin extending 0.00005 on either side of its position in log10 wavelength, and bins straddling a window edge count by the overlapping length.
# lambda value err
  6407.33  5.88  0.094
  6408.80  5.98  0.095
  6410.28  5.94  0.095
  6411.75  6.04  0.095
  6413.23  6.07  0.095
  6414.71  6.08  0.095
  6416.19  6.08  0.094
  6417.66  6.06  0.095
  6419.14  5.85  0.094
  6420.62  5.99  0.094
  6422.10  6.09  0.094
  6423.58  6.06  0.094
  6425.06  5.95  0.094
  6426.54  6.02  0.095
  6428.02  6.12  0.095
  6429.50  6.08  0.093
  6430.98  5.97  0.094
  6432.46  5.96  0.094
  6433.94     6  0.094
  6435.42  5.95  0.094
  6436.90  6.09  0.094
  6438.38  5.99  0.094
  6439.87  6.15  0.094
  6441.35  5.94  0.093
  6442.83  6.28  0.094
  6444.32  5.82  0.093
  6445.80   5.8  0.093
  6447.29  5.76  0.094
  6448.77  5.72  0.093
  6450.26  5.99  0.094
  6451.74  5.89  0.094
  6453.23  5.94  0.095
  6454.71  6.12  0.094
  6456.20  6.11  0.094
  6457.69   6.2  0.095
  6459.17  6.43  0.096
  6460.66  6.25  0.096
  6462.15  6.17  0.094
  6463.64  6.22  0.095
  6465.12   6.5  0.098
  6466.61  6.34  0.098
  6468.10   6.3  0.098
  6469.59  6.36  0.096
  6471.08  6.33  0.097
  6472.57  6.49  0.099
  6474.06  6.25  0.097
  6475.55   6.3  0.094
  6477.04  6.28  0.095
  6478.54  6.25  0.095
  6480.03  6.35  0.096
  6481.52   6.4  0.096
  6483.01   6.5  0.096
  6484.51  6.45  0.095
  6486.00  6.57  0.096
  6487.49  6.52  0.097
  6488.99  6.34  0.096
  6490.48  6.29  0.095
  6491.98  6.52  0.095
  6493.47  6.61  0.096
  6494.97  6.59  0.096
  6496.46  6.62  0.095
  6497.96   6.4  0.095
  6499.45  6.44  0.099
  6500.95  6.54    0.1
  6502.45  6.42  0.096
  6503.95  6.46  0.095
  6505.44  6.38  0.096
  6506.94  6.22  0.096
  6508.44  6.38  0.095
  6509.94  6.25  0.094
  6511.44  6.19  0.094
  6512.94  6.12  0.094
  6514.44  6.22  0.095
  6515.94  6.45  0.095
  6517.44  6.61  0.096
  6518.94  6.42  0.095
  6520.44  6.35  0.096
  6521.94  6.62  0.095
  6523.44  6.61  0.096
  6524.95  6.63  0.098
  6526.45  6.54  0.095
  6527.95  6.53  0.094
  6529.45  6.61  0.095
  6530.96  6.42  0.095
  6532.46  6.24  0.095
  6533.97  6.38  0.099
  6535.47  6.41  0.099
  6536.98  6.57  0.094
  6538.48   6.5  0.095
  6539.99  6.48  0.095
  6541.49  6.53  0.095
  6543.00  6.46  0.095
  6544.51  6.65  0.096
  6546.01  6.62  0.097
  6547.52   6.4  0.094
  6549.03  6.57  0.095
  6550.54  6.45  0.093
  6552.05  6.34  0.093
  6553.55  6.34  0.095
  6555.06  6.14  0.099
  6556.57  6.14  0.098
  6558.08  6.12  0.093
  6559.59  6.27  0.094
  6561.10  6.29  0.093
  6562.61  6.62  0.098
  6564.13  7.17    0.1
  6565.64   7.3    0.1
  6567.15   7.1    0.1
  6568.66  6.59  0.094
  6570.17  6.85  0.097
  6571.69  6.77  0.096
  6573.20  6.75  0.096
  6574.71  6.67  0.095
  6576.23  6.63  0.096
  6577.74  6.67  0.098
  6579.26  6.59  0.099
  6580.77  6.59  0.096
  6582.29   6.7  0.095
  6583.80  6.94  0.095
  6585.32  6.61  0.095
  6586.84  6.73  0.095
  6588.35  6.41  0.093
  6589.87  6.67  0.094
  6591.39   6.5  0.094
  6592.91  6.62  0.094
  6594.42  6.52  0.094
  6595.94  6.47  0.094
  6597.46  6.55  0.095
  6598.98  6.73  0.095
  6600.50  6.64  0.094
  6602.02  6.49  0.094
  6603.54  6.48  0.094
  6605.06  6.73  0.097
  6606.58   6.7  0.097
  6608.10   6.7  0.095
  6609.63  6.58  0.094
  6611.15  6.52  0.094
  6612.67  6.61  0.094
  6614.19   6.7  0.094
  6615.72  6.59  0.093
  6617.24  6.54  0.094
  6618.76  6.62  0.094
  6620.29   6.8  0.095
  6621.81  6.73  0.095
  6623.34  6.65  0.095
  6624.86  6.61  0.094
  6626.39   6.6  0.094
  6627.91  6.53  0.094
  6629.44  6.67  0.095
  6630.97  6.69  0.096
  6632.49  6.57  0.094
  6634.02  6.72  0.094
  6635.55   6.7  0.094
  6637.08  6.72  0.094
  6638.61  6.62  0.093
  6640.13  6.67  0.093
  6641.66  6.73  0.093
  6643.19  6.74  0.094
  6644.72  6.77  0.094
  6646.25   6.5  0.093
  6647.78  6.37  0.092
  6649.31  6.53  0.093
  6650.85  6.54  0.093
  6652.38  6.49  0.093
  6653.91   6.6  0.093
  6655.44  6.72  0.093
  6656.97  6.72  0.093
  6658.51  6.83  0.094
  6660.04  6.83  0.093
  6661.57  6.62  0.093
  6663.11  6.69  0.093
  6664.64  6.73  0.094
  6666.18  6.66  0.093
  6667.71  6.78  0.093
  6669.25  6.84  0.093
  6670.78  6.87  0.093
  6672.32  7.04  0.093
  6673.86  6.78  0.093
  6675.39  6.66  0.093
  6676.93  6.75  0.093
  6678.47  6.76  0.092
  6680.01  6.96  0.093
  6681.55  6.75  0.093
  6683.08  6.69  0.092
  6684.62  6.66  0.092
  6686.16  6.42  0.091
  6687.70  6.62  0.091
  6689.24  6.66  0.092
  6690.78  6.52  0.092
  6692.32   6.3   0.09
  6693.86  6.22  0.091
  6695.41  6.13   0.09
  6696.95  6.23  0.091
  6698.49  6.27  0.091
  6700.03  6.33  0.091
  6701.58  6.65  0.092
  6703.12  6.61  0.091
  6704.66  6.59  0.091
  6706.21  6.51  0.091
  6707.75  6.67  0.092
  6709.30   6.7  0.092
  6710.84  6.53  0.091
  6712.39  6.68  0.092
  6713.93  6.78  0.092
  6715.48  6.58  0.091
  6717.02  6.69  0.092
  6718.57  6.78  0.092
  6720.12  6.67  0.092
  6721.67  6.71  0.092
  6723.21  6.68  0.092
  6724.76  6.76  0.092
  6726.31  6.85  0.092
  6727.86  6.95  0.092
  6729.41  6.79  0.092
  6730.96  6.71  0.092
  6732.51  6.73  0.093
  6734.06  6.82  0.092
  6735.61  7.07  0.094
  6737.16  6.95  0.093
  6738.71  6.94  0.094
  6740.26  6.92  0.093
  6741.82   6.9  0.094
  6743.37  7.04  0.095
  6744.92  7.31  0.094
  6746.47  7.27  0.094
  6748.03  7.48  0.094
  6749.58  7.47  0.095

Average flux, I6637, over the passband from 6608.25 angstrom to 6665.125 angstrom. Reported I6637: 6.64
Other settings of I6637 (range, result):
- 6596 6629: 6.62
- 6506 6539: 6.42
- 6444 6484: 6.19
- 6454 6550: 6.41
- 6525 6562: 6.42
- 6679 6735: 6.62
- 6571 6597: 6.64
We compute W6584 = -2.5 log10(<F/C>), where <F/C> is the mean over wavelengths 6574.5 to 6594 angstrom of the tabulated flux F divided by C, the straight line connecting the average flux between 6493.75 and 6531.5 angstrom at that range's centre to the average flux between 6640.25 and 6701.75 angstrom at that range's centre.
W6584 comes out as -0.02 mag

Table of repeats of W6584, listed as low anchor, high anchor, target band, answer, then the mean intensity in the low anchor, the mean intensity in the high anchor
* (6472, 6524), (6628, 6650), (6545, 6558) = 0.02 mag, 6.41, 6.64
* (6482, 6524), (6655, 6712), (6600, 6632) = -0.01 mag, 6.43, 6.63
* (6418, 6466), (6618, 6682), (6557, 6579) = -0.04 mag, 6.05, 6.69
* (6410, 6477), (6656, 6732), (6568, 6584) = -0.05 mag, 6.09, 6.66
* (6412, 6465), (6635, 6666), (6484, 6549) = -0.03 mag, 6.04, 6.66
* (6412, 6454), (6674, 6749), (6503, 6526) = -0.03 mag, 5.99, 6.72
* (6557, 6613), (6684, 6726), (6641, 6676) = -0.02 mag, 6.64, 6.56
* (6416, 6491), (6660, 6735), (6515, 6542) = -0.03 mag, 6.16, 6.66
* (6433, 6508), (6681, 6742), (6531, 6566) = -0.01 mag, 6.26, 6.65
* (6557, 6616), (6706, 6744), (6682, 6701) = 0.05 mag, 6.64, 6.78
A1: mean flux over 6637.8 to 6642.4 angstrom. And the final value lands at 6.68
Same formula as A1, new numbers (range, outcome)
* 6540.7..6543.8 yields 6.5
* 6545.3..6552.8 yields 6.47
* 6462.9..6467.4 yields 6.36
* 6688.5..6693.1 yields 6.49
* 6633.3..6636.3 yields 6.7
